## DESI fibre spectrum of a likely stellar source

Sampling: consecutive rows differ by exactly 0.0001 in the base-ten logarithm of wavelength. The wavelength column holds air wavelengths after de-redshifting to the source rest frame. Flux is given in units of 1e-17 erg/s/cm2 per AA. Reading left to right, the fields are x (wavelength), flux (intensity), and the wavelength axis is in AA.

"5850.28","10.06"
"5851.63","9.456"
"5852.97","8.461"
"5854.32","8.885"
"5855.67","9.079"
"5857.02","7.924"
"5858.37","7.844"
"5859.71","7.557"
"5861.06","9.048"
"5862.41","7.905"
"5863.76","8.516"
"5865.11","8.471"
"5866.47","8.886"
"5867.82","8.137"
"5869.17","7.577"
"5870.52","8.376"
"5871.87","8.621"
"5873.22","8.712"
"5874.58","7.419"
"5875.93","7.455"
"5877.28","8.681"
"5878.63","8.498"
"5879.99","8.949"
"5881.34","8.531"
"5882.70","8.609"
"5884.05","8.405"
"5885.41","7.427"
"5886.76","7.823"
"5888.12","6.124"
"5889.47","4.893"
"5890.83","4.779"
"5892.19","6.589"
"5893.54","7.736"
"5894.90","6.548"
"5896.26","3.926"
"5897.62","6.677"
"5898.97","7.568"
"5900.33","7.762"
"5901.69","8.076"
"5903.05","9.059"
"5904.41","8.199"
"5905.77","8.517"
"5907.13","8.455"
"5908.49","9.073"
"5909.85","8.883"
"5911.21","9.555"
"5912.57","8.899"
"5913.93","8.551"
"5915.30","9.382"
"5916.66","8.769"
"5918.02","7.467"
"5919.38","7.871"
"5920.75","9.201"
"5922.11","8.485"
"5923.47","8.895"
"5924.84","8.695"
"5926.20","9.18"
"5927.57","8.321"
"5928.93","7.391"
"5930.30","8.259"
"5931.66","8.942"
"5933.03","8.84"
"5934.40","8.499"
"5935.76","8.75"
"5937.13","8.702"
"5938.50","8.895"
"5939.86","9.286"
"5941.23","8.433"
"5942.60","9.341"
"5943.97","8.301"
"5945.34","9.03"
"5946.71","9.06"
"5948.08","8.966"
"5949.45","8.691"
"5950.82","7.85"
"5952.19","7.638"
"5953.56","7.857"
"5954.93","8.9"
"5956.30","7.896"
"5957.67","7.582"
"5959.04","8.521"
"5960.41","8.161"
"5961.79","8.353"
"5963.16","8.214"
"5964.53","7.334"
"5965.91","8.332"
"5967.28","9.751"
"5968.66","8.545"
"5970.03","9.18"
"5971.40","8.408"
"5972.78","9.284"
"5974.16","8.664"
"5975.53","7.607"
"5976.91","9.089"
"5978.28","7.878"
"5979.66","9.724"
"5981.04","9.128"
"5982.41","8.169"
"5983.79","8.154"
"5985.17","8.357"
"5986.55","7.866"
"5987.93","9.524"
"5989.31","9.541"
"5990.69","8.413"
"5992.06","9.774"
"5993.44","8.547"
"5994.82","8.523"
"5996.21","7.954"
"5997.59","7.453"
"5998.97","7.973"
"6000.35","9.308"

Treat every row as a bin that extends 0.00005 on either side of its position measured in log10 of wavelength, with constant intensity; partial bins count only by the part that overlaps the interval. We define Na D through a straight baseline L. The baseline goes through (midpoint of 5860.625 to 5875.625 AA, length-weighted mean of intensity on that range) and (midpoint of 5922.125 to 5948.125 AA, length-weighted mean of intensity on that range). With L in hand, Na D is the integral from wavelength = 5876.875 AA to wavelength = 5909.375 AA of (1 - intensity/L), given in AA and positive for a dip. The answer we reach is 3.52 AA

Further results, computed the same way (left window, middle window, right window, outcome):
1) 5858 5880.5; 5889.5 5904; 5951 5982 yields 2.6 AA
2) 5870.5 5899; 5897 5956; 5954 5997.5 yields -4.8 AA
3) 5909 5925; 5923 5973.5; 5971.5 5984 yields 0.8 AA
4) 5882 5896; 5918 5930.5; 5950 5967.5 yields -1.6 AA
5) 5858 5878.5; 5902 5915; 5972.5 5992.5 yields -0.6 AA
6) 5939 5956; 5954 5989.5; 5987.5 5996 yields 1.1 AA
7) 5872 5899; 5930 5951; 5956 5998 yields -1.9 AA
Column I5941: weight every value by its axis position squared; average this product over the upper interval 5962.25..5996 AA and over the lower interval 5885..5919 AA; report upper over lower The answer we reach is 1.16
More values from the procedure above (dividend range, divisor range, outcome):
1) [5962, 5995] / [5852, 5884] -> 1.08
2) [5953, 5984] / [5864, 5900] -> 1.16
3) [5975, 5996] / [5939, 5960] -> 1.03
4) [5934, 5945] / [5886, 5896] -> 1.43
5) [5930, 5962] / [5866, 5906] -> 1.15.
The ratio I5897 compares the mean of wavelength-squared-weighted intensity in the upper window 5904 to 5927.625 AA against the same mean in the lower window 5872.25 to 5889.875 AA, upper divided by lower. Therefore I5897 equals 1.12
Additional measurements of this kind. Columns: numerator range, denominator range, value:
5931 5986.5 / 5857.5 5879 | 1.07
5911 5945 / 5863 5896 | 1.15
